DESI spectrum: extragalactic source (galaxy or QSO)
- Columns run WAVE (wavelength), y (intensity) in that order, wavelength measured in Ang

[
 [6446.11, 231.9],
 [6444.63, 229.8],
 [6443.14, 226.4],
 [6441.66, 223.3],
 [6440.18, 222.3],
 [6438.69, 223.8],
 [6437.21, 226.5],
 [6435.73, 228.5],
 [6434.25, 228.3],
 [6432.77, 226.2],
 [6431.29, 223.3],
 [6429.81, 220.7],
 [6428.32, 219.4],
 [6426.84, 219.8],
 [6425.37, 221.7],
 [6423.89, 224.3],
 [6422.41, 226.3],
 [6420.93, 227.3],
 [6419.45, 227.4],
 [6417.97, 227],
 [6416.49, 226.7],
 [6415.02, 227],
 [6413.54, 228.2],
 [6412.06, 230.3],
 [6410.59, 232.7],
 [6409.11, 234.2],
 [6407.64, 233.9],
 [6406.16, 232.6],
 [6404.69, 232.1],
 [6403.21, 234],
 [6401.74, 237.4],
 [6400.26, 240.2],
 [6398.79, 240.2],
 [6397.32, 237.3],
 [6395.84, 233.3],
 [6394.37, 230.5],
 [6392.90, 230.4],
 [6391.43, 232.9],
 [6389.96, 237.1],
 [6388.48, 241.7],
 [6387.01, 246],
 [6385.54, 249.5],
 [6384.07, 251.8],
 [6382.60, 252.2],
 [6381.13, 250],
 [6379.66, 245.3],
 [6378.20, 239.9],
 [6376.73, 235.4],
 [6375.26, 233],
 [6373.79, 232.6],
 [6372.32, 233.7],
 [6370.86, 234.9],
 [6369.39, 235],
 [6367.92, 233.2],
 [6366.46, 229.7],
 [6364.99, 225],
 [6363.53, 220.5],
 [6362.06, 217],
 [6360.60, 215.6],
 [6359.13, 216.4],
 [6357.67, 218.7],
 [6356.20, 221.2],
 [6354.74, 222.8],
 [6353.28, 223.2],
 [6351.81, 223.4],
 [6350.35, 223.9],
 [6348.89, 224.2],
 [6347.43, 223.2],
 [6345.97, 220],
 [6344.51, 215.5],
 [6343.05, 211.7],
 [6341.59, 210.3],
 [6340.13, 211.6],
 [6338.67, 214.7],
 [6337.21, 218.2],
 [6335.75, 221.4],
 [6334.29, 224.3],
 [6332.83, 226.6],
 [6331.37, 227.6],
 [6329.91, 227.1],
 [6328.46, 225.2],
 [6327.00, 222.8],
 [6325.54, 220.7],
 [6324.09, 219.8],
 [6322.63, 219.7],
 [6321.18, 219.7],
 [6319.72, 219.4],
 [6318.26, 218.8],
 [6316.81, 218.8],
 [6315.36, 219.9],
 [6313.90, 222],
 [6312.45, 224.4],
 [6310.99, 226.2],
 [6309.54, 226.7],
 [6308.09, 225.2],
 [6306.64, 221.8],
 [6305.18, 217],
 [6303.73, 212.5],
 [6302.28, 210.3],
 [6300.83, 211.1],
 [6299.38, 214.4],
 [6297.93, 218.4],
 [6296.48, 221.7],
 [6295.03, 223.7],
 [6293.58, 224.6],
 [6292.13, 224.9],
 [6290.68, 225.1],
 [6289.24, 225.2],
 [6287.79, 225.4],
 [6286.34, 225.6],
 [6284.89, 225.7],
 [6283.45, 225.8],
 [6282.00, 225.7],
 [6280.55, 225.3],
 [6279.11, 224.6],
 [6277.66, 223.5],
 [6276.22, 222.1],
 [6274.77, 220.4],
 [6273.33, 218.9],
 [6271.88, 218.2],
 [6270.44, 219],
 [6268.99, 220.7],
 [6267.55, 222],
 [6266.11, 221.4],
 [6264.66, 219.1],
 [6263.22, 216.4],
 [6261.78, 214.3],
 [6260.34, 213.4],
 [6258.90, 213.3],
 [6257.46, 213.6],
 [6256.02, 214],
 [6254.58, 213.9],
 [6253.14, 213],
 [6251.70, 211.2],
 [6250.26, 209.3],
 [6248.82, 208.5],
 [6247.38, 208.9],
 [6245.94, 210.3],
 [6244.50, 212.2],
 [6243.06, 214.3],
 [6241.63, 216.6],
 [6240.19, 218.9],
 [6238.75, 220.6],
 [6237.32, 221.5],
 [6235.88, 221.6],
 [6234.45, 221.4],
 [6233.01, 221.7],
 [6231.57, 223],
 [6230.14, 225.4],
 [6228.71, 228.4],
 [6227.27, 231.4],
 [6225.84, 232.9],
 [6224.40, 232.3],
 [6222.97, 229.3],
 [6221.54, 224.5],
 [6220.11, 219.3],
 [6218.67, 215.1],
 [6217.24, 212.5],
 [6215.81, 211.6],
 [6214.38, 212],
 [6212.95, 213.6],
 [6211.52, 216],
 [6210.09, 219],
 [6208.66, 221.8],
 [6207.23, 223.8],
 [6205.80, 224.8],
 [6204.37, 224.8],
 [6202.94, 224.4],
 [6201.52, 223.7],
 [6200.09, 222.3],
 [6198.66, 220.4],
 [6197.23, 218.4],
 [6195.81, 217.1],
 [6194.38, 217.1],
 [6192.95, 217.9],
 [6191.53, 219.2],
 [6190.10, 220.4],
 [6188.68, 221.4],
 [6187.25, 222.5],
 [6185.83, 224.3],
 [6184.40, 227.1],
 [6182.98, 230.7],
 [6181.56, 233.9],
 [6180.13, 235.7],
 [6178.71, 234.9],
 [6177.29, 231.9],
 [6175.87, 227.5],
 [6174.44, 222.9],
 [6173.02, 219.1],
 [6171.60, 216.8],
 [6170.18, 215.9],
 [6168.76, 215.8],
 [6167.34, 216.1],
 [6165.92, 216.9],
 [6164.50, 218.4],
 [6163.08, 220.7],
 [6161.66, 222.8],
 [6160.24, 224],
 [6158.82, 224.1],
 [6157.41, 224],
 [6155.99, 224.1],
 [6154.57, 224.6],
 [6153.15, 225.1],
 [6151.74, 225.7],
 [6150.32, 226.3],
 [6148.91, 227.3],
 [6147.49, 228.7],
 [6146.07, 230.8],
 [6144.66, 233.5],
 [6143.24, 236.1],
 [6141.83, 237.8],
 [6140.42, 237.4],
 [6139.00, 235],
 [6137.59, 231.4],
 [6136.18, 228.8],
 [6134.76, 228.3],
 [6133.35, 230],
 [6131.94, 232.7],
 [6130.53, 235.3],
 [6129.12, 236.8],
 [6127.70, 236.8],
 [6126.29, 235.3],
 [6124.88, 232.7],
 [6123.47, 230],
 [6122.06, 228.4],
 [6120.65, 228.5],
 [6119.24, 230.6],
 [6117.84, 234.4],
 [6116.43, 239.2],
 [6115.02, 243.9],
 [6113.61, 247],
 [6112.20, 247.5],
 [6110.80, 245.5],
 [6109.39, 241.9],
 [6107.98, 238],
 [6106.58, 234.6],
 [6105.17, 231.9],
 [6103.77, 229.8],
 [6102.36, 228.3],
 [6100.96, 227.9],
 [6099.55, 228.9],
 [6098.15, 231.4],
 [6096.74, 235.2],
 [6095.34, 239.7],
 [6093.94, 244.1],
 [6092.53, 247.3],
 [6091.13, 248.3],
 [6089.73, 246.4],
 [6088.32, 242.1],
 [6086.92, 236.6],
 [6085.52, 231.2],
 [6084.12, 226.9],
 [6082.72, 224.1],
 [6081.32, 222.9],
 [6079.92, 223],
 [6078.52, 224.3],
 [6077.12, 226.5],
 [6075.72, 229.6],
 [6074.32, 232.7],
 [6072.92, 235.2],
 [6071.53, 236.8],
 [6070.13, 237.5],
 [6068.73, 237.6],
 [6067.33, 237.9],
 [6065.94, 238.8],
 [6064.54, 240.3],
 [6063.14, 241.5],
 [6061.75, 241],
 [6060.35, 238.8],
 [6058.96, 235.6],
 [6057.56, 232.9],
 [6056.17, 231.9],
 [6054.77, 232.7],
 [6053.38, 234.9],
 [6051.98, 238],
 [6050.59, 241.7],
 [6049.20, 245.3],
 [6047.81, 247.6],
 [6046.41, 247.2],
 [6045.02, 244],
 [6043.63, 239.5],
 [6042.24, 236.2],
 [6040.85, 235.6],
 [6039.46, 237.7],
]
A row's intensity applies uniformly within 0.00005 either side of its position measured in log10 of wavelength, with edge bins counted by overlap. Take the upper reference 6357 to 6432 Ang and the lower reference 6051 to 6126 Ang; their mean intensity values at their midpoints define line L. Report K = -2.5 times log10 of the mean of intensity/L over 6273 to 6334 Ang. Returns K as 0.05 mag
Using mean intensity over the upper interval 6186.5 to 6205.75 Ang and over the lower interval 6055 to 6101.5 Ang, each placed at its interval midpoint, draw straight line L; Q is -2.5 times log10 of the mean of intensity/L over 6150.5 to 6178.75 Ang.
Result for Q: 0.01 mag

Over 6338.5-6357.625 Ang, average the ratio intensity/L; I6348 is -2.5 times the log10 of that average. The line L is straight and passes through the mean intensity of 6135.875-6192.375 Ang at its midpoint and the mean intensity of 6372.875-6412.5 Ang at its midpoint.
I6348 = 0.08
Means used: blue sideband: 226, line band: 219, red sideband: 238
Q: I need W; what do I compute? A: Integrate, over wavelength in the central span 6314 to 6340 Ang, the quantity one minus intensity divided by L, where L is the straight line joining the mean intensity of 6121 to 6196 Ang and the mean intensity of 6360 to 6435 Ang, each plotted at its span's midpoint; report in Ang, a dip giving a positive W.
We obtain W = 1.1 Ang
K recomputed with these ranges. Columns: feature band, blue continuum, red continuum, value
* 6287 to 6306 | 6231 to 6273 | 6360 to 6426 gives 0.01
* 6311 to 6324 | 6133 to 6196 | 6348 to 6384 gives 0.04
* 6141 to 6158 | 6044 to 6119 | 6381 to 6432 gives 0.03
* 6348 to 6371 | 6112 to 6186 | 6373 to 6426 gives 0.05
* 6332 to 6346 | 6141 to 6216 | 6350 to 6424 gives 0.06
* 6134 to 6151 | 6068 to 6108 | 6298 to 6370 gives 0.00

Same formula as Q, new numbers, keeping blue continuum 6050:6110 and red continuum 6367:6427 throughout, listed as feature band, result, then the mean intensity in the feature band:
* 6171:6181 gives 0.04 mag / 227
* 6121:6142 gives 0.01 mag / 233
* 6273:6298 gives 0.05 mag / 224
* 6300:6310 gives 0.08 mag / 218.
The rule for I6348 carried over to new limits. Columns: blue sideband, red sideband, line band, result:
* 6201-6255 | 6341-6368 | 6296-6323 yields 0.00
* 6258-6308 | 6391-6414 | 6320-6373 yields 0.03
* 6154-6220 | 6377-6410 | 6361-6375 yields 0.04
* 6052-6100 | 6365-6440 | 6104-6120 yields -0.02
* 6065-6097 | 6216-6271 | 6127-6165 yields 0.00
